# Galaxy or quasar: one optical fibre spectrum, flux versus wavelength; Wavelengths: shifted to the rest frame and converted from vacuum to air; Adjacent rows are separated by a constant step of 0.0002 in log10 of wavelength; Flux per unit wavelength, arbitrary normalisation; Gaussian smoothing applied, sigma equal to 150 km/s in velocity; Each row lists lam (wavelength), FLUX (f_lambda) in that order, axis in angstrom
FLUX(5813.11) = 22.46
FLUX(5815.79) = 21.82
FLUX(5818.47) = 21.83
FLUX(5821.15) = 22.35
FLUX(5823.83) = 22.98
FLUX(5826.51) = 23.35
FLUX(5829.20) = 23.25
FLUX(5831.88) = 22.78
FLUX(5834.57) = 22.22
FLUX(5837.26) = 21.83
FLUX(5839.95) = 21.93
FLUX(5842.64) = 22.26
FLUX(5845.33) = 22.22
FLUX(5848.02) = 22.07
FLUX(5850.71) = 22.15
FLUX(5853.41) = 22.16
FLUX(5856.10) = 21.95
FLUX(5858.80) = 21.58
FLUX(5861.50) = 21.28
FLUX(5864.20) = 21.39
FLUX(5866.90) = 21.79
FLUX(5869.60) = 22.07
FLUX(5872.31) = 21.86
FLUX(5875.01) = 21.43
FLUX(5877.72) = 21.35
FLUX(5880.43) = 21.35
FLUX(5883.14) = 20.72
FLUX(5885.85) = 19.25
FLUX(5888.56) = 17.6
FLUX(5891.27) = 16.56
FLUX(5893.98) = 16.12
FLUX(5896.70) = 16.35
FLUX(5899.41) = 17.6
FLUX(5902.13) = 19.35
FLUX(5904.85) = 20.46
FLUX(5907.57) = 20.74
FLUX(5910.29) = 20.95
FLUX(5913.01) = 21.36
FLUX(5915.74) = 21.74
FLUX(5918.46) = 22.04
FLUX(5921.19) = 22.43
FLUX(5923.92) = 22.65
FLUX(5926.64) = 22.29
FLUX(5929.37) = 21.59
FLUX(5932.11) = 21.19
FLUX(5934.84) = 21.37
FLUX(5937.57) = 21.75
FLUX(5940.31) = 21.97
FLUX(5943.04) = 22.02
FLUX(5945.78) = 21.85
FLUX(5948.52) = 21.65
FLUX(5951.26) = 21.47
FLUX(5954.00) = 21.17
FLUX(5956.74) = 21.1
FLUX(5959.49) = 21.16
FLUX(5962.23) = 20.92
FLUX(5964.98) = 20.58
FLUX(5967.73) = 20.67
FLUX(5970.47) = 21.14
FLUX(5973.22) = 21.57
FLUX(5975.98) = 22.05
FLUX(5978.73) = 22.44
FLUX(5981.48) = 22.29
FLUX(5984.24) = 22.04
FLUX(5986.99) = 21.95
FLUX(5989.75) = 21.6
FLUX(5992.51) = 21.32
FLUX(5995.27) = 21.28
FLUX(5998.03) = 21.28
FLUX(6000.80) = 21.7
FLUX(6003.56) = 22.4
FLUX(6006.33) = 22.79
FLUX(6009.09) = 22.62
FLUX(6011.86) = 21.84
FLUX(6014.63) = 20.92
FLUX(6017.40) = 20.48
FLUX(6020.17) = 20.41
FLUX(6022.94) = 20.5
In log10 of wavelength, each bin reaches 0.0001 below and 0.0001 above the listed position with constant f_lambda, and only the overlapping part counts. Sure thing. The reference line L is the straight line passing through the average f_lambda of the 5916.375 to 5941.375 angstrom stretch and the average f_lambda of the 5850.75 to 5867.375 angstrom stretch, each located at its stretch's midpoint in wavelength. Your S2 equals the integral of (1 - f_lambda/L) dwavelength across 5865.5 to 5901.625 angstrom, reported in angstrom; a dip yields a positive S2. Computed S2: 3.7 angstrom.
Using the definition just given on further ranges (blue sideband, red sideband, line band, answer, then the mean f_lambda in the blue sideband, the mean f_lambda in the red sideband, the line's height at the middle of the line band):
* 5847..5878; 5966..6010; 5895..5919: 2.0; 21.8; 21.8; 21.8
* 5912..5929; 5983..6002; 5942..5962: 0.4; 22.1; 21.6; 21.9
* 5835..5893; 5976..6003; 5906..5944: -0.4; 21.2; 21.8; 21.5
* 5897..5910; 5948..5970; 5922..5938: -1.3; 19.4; 21.1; 20.2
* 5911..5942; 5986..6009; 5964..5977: 0.4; 21.8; 21.8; 21.8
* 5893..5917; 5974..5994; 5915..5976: -2.6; 19.4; 21.9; 20.7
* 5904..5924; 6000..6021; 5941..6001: 0.3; 21.5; 21.7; 21.6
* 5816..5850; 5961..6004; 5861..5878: 0.4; 22.4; 21.6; 22.2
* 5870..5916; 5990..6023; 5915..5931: -1.5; 19.7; 21.5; 20.2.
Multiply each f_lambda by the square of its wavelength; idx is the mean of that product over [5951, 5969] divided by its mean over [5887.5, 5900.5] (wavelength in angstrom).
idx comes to 1.28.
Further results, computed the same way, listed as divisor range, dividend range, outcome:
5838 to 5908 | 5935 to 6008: 1.09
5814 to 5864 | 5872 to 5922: 0.91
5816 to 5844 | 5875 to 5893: 0.89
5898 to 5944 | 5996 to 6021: 1.05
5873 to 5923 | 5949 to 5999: 1.11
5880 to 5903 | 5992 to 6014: 1.25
